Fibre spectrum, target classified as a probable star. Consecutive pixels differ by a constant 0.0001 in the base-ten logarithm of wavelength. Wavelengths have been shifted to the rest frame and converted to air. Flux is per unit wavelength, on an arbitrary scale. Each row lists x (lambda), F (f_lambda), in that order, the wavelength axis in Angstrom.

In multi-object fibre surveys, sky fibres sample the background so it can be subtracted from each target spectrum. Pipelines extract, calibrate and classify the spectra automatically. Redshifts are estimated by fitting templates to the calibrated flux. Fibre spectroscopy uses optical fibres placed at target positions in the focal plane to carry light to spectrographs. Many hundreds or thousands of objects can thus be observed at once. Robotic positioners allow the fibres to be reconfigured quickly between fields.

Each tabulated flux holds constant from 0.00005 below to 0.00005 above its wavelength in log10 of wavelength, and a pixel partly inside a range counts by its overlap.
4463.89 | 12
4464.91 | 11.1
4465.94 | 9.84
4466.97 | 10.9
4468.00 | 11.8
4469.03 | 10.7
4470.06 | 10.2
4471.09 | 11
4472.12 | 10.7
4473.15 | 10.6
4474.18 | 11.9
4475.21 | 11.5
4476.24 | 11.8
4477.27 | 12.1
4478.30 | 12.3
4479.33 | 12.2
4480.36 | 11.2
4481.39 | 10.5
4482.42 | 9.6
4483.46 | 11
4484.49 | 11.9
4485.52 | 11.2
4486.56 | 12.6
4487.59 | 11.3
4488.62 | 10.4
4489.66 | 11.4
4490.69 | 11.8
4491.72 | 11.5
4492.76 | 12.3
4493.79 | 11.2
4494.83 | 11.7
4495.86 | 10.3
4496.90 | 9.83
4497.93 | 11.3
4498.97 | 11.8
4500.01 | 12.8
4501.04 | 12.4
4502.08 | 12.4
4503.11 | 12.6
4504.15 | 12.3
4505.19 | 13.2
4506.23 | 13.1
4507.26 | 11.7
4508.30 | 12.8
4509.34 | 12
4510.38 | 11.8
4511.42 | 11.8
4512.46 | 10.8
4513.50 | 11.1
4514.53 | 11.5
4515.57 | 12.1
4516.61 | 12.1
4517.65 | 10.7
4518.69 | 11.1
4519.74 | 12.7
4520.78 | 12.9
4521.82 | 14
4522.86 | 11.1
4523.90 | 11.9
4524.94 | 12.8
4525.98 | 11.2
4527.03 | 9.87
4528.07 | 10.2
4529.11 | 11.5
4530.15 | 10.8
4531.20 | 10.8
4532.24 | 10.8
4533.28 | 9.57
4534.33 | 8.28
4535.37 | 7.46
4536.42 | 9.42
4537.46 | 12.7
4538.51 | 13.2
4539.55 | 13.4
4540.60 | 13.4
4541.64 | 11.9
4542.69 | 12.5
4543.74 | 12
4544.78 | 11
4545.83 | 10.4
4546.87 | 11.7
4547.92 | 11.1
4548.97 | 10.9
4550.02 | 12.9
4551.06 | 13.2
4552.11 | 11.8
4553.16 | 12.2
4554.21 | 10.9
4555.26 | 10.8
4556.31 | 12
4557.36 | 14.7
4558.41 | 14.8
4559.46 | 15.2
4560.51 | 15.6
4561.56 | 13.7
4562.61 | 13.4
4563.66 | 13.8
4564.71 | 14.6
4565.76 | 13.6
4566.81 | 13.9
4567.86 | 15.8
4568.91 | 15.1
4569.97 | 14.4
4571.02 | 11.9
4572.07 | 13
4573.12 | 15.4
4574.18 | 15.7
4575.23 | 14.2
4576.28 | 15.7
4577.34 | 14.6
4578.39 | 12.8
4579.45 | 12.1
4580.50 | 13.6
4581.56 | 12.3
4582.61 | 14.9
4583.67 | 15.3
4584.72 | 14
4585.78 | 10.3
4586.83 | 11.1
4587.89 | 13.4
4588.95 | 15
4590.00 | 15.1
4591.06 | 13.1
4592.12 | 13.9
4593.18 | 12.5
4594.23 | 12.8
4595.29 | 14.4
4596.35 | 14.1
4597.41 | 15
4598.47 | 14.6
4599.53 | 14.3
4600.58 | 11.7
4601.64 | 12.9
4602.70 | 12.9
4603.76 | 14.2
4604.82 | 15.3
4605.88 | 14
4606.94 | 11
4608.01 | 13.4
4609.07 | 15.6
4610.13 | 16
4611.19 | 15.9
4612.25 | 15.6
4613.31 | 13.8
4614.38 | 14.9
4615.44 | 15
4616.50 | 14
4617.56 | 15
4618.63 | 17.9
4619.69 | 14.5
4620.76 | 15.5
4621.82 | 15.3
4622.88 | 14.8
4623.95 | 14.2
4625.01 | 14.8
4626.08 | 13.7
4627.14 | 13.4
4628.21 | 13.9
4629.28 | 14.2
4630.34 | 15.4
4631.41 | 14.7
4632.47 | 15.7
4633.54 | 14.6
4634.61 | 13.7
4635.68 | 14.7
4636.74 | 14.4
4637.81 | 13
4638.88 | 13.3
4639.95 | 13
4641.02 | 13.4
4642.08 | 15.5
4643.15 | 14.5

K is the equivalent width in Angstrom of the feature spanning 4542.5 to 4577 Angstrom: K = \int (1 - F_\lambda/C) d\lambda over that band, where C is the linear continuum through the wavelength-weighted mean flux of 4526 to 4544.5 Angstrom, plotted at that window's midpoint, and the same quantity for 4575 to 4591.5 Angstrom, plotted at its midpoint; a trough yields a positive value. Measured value -2.6 Angstrom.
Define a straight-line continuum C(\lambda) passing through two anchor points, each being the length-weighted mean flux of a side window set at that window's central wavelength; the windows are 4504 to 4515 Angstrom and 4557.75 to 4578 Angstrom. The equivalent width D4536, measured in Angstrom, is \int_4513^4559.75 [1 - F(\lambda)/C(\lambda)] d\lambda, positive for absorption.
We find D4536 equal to 5.1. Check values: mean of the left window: 12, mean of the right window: 14.4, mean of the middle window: 11.7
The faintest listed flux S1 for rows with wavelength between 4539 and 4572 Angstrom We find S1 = 10.4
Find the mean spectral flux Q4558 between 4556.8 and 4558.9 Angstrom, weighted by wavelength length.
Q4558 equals 14.7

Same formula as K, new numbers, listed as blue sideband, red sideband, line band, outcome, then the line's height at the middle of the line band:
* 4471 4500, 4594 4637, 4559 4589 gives -1.1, 13.5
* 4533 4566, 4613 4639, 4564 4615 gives -1.8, 13.5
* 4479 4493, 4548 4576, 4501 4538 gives 2.4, 12.3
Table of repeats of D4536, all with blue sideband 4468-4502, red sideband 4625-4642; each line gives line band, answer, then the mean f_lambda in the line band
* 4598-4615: -0.62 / 14.1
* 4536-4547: 0.37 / 12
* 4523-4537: 2.08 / 10.4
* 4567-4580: -1.20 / 14.2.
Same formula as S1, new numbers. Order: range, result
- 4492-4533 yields 9.83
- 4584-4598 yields 10.3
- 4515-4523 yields 10.7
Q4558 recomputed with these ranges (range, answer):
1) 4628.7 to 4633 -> 15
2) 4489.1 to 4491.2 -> 11.6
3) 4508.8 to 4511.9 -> 11.9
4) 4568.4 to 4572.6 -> 13.6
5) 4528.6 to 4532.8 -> 11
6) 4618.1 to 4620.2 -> 16.2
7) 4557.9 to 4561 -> 15.2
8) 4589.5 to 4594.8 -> 13.5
